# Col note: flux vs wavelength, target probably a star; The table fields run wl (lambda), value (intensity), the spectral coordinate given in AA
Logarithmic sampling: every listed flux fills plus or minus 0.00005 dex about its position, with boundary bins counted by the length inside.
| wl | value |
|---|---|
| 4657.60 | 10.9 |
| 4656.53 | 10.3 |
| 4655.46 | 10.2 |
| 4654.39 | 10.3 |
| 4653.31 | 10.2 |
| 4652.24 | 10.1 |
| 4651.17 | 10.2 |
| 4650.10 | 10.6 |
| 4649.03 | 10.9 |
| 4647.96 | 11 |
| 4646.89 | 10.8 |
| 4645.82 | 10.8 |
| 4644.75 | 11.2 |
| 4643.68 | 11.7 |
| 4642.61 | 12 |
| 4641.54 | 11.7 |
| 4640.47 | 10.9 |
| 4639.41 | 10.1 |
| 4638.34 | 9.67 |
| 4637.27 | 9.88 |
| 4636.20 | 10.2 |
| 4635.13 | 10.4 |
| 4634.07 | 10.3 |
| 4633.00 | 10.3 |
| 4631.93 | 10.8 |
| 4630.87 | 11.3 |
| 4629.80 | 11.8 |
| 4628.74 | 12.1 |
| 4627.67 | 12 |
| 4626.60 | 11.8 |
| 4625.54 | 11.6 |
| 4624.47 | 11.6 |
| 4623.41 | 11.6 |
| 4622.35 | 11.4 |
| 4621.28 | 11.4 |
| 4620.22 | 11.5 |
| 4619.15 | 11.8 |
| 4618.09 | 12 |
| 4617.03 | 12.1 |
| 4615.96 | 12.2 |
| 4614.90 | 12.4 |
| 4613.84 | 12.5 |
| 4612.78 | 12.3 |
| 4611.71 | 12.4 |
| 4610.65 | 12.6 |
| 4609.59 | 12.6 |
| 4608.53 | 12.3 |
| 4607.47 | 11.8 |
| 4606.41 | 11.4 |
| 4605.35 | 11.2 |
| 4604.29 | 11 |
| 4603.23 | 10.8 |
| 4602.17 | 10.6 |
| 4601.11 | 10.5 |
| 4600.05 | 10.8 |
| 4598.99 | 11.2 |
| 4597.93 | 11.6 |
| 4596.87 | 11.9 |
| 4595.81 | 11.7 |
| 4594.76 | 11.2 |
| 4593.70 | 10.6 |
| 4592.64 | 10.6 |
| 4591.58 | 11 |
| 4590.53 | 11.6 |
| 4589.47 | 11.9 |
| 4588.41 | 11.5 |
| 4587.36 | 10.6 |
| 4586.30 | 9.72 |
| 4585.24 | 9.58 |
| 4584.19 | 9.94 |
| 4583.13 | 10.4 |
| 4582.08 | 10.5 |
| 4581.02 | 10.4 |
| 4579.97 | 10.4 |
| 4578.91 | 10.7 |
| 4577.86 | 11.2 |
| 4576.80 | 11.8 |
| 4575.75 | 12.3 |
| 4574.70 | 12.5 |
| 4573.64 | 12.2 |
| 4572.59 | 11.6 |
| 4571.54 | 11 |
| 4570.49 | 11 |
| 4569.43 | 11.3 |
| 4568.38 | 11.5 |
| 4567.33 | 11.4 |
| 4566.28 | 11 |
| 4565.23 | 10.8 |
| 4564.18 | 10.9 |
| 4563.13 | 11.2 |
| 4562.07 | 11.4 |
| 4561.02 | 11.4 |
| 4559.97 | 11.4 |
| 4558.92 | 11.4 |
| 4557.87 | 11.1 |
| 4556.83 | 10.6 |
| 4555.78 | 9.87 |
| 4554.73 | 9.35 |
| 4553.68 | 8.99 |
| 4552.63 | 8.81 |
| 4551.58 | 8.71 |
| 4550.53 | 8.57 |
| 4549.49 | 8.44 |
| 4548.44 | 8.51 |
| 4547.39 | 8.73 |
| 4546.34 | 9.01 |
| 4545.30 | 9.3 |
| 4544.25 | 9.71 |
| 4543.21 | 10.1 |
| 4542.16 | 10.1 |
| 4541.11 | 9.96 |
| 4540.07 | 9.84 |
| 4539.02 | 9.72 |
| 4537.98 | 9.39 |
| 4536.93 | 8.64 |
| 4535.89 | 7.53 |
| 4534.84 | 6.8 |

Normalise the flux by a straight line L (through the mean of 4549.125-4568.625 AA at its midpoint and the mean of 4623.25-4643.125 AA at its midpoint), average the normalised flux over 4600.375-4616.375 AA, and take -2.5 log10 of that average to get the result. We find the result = -0.091 mag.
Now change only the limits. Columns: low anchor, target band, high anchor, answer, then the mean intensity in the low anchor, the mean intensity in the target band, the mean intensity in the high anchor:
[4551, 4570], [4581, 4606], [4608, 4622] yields 0.06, 10.6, 10.9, 12.1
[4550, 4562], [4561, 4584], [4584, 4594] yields -0.08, 10.1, 11.2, 10.7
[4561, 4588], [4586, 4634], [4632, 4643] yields -0.07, 11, 11.5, 10.5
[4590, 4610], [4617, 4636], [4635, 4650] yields -0.04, 11.3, 11.4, 10.8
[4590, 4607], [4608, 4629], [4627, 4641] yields -0.10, 11.1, 12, 10.8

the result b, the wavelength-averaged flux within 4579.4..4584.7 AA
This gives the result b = 10.3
